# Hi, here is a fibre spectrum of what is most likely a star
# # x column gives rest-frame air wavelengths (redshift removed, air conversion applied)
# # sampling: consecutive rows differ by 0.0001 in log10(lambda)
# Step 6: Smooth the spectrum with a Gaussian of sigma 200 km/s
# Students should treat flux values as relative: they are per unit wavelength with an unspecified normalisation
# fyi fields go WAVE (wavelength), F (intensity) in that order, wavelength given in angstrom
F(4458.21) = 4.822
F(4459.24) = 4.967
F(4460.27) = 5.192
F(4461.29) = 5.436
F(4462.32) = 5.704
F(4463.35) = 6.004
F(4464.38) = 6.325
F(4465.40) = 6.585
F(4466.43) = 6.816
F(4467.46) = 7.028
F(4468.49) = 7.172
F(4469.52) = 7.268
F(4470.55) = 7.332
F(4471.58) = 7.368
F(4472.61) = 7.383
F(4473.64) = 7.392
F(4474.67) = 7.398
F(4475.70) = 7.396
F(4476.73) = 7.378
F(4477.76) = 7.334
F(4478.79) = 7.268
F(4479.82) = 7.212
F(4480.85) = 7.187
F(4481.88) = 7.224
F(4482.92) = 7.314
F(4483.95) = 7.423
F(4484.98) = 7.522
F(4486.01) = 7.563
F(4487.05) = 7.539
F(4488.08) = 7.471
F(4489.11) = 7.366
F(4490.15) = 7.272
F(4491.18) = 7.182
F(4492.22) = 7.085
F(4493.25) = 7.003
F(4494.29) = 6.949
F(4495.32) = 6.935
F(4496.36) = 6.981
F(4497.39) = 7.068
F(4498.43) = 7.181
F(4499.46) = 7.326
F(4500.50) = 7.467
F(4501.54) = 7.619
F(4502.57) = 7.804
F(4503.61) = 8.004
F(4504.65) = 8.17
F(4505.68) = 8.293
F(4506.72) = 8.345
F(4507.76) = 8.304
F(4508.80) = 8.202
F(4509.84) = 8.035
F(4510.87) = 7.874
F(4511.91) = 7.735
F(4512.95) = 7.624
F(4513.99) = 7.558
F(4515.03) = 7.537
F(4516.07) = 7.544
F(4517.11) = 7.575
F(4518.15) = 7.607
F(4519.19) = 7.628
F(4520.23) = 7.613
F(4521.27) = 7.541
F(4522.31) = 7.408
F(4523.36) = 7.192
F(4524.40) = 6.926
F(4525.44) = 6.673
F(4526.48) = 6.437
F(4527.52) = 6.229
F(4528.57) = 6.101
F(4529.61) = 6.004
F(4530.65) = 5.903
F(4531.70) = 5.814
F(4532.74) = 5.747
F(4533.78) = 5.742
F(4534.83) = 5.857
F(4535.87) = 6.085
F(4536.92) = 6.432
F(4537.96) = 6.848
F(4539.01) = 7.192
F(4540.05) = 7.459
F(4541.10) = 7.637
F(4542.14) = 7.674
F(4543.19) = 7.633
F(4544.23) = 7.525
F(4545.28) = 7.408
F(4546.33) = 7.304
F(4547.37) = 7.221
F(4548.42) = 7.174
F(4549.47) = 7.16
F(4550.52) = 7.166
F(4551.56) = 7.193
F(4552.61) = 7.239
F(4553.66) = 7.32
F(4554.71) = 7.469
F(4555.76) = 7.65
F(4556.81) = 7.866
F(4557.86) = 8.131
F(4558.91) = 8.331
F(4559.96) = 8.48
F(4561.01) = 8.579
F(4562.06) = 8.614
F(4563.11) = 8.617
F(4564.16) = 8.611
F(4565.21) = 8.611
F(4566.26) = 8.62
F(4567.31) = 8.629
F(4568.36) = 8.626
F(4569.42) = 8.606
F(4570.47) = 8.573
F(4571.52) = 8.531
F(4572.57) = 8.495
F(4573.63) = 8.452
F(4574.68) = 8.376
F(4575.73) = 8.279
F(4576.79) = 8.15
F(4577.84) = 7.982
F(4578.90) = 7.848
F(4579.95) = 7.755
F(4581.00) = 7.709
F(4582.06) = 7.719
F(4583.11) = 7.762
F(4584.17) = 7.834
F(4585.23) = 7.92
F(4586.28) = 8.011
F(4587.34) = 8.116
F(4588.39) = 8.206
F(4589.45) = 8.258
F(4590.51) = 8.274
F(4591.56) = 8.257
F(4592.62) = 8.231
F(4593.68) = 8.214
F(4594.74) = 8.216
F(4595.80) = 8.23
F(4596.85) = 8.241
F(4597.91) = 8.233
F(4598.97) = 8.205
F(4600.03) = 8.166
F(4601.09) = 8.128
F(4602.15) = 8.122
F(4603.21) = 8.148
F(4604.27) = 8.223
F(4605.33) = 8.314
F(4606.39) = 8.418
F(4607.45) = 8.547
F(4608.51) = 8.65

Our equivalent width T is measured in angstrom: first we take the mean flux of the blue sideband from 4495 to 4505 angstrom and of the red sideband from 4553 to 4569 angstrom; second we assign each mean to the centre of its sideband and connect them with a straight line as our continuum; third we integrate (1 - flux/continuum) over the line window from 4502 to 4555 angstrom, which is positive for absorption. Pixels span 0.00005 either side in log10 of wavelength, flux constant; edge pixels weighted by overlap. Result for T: 4.1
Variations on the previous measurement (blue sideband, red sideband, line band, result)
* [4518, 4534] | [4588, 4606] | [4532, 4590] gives -2.46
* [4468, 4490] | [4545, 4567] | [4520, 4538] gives 2.89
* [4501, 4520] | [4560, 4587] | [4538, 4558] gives 1.71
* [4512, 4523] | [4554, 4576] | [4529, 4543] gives 2.43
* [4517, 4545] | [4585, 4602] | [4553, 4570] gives -1.81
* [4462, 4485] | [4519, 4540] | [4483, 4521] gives -4.13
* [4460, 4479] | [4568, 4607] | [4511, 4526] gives -0.10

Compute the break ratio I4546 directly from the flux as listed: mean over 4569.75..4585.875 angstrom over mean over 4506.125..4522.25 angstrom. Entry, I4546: 1.0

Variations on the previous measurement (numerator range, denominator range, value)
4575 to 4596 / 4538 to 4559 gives 1.08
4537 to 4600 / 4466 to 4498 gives 1.10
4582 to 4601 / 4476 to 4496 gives 1.12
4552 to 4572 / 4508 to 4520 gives 1.07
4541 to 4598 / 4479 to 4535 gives 1.11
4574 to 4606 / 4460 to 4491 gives 1.15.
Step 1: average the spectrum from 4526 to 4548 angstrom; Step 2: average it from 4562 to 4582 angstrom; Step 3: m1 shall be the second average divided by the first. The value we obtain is 1.25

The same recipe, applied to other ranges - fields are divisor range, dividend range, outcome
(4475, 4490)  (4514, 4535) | 0.92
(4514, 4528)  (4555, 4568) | 1.16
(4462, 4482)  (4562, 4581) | 1.19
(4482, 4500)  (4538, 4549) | 1.02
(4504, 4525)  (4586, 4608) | 1.06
